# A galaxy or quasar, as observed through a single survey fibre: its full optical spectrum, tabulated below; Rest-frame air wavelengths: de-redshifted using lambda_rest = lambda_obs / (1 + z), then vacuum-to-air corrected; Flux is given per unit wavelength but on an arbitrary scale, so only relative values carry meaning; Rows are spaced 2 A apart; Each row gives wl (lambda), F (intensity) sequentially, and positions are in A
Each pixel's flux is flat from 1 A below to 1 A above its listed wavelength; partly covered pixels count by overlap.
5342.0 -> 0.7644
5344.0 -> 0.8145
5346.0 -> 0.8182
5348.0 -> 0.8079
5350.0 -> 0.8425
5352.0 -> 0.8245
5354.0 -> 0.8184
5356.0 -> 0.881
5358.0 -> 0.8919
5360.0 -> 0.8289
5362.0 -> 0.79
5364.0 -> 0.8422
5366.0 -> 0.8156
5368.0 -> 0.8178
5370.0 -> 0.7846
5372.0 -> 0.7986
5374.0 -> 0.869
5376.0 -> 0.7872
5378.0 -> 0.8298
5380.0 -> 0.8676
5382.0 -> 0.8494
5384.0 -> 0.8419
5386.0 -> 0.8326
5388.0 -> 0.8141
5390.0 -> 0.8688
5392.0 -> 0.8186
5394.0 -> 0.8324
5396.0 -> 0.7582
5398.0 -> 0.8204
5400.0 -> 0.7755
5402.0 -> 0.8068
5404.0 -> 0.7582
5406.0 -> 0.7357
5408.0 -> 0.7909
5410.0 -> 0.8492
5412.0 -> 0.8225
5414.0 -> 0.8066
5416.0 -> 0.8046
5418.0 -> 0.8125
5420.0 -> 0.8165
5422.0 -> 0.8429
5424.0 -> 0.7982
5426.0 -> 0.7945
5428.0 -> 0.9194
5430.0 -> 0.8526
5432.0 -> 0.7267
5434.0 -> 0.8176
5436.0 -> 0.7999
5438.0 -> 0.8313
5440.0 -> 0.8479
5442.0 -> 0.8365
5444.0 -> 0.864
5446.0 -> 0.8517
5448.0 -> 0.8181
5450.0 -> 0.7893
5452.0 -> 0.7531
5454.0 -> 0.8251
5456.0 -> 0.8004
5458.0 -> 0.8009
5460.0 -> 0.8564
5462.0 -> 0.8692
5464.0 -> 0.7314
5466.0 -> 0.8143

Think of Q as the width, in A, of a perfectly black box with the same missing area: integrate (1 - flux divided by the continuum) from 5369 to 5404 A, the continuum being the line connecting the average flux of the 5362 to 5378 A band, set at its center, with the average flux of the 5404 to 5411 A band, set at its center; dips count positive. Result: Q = -0.7 A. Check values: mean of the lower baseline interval 0.816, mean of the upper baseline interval 0.787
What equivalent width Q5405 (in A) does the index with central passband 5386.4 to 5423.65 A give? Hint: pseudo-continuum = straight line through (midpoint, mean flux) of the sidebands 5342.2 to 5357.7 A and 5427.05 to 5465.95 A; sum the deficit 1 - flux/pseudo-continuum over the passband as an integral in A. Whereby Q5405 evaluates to 0.7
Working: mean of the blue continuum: 0.829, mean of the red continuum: 0.82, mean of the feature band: 0.808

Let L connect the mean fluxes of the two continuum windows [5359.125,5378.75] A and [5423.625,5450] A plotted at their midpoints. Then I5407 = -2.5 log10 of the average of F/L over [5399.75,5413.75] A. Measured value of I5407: 0.04 mag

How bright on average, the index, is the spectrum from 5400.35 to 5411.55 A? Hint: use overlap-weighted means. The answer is 0.789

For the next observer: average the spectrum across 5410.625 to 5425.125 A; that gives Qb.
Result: 0.816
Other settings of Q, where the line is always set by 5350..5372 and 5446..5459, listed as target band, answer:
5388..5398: 0.0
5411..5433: -0.2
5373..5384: -0.2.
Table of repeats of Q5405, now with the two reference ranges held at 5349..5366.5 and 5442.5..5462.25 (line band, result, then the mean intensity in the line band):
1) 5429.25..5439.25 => 0.2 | 0.806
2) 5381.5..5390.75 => -0.1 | 0.84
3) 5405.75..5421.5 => 0.4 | 0.809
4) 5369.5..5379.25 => 0.2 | 0.817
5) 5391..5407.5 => 0.8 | 0.788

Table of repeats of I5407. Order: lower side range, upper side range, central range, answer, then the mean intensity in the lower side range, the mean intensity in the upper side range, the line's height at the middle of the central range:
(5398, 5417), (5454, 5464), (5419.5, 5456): -0.01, 0.796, 0.821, 0.811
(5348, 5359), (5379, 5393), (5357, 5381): 0.02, 0.848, 0.842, 0.845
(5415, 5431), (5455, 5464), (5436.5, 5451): -0.01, 0.83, 0.821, 0.825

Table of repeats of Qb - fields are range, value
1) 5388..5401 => 0.812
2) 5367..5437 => 0.815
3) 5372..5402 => 0.825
